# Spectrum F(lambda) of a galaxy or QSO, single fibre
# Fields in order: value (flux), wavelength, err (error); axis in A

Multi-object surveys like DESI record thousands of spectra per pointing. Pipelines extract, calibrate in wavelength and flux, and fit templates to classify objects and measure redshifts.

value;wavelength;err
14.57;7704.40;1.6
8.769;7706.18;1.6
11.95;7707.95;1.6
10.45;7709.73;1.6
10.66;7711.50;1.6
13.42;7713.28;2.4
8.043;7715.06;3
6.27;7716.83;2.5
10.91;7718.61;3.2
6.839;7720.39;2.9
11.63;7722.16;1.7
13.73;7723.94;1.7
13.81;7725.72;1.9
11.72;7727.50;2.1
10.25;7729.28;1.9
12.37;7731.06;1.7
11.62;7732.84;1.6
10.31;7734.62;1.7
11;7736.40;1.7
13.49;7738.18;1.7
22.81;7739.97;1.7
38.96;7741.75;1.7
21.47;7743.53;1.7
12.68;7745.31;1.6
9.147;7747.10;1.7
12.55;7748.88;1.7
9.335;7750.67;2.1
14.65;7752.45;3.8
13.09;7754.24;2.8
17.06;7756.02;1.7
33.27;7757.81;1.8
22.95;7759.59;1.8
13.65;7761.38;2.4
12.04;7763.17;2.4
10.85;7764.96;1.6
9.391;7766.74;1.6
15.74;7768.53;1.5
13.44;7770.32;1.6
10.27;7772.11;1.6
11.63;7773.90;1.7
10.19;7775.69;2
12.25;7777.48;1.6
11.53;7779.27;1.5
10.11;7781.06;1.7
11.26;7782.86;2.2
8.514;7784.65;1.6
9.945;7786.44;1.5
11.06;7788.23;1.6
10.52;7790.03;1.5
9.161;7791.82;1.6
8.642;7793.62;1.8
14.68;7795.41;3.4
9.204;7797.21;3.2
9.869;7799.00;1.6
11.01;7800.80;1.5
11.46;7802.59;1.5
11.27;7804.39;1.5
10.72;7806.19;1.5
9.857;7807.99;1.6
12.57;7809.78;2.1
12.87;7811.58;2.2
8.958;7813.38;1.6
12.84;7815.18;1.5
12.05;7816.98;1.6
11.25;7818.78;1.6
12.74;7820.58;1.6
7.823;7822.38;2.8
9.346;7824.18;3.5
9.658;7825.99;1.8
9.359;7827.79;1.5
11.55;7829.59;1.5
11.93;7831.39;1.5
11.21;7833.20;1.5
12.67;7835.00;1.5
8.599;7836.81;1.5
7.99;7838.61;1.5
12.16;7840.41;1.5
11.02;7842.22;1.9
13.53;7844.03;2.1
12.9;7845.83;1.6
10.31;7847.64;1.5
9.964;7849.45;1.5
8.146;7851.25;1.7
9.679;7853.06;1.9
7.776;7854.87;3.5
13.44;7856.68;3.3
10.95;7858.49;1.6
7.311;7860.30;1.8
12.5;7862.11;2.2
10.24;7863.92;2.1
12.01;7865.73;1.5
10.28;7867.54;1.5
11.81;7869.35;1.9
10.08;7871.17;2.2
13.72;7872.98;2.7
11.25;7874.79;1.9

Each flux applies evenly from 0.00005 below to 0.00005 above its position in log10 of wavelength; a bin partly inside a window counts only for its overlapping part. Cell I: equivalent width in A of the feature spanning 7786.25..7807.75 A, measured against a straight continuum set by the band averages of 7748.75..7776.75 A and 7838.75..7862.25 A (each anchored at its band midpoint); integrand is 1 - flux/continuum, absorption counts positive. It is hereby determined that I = 3.8 A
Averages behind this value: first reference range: 14.4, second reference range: 10.6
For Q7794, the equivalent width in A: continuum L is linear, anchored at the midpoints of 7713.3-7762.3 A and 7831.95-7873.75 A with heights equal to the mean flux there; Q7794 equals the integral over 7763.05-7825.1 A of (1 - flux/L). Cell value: 8.38 A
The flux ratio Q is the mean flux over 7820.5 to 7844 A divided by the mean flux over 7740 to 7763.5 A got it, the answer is 0.6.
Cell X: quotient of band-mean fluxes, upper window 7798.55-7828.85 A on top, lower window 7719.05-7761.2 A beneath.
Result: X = 0.7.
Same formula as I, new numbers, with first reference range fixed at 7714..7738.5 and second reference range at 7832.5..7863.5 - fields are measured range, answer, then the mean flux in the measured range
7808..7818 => -1.0 A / 11.7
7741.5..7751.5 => -4.9 A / 16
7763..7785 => -1.3 A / 11.4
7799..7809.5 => -0.2 A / 10.9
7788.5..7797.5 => 0.1 A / 10.6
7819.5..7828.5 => 0.7 A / 9.82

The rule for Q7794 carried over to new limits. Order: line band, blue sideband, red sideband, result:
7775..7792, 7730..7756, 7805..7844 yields 3.4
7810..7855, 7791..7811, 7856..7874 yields 1.1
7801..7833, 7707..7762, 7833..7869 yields 2.0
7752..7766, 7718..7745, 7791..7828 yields -4.0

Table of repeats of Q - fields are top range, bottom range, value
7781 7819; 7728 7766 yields 0.68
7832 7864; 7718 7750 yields 0.75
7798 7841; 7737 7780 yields 0.70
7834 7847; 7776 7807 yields 1.06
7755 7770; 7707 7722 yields 1.69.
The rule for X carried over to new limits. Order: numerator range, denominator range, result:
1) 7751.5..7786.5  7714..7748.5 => 1.01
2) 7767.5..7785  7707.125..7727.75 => 1.08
